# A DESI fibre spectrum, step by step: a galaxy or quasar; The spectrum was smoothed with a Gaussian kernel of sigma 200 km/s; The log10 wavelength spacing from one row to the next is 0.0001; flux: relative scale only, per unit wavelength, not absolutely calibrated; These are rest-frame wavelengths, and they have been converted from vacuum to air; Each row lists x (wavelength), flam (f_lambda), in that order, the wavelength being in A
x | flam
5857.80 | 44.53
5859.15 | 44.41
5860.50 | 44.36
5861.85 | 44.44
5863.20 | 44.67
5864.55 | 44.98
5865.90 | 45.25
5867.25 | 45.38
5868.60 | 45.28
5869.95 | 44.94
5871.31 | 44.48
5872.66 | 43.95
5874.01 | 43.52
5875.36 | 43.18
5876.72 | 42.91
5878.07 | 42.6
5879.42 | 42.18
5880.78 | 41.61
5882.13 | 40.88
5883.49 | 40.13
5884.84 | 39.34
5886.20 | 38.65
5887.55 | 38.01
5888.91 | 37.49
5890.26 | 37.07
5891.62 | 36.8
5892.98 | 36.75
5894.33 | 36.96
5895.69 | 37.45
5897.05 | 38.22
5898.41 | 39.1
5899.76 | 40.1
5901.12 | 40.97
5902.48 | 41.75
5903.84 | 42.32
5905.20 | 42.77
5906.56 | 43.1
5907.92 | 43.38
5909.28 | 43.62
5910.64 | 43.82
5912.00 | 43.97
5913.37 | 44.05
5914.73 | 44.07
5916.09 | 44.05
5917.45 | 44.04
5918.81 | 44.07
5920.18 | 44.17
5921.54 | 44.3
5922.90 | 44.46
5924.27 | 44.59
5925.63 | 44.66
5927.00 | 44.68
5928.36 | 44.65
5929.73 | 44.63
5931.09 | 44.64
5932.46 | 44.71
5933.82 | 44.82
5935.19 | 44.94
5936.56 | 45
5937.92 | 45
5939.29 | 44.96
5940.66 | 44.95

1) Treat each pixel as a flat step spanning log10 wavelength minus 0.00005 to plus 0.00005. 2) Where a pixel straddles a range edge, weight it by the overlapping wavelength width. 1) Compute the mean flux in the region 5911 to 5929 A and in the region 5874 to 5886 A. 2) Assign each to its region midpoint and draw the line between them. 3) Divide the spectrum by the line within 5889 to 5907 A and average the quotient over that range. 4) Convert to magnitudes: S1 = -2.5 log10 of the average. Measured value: 0.09 mag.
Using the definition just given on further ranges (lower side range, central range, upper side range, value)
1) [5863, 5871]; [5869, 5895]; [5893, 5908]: 0.060 mag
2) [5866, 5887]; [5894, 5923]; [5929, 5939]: 0.039 mag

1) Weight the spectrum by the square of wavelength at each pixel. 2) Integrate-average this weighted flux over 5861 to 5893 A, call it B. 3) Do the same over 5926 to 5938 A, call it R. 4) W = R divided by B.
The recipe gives 1.1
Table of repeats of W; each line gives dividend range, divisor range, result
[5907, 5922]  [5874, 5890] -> 1.09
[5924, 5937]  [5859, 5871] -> 1.02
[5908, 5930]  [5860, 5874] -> 1.01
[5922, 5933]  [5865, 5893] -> 1.09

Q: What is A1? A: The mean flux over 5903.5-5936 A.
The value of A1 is 44.1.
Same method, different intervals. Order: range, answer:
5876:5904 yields 39.5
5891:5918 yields 41.4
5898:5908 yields 41.7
